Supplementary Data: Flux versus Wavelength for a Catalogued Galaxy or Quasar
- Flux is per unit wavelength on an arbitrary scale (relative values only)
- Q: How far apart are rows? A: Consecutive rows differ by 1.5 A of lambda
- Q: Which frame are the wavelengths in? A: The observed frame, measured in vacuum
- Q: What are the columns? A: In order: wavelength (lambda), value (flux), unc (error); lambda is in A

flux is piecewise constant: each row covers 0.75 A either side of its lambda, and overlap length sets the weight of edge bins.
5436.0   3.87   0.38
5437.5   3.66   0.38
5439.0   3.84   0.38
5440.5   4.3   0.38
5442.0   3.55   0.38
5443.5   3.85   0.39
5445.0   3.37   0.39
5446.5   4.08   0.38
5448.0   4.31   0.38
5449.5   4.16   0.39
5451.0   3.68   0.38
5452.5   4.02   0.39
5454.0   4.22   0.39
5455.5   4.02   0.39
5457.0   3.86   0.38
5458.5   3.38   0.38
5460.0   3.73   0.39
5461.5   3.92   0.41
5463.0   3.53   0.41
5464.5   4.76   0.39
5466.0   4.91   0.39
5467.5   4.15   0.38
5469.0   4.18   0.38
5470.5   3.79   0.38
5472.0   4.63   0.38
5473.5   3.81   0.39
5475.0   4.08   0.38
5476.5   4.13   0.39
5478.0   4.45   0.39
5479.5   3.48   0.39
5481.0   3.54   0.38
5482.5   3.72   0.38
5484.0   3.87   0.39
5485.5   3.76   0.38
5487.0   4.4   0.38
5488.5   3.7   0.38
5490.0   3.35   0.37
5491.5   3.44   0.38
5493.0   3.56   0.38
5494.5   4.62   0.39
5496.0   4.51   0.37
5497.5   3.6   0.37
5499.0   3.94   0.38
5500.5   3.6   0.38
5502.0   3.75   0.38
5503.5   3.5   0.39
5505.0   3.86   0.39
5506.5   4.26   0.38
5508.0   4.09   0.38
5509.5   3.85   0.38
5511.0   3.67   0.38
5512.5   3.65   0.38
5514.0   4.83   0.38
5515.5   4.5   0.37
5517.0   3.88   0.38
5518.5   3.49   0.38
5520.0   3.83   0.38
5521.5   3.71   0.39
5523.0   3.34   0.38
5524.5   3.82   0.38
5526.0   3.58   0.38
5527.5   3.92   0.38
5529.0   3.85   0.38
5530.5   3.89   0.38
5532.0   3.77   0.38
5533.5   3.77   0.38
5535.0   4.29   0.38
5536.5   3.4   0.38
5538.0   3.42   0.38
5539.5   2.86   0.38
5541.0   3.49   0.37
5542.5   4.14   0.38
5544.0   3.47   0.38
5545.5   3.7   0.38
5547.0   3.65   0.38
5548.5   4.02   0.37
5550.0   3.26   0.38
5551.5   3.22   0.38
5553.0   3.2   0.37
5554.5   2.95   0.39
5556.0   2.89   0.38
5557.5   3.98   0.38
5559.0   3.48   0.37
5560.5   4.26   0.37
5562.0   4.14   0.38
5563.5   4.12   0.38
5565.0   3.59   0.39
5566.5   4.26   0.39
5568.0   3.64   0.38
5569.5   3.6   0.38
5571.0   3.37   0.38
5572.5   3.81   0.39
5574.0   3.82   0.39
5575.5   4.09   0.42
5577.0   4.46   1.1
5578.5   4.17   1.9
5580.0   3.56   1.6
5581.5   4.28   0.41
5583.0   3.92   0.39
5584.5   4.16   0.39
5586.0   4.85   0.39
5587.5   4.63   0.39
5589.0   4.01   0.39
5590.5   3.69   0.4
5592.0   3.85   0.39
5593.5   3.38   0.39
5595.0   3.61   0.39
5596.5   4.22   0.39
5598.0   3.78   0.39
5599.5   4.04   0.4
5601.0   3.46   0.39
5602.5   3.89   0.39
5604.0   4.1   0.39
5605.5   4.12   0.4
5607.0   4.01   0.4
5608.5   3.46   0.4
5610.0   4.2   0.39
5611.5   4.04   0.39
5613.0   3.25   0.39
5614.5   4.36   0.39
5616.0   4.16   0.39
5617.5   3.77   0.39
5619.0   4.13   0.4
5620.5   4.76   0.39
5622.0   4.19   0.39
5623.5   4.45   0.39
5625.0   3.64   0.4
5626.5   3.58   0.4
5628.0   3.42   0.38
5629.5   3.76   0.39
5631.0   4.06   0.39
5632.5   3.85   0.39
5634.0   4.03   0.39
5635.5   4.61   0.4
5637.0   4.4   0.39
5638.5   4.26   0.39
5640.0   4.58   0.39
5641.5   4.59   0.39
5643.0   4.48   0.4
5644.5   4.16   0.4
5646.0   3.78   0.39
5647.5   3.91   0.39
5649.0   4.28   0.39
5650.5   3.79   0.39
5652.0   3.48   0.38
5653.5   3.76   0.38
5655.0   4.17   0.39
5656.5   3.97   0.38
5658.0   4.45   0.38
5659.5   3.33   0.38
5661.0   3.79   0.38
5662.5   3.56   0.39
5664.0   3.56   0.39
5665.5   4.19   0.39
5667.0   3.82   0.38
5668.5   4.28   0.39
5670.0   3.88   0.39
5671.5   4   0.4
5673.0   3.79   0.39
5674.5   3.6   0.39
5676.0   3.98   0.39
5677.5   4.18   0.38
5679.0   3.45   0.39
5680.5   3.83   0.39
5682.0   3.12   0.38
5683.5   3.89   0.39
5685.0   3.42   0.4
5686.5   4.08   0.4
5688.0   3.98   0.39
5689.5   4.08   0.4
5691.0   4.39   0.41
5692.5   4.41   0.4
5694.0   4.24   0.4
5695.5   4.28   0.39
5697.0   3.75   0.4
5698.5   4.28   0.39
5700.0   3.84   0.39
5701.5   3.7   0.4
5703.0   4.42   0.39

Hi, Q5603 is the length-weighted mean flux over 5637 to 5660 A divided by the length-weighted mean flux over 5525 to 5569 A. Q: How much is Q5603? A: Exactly 1.12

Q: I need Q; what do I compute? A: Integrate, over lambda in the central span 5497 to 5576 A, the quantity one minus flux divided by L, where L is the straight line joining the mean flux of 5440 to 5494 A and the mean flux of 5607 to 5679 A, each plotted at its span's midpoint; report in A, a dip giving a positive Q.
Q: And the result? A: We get 4.4 A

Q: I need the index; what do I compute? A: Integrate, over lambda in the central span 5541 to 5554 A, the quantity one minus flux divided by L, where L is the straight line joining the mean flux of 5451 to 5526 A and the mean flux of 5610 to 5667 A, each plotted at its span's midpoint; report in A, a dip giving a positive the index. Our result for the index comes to 1.30 A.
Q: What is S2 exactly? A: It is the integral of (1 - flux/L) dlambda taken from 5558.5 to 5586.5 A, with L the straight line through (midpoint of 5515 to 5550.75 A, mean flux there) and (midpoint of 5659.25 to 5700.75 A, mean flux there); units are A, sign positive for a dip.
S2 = -1.6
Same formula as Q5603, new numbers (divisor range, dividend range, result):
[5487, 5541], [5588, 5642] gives 1.05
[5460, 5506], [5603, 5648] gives 1.03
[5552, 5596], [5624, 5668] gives 1.03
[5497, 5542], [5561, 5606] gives 1.05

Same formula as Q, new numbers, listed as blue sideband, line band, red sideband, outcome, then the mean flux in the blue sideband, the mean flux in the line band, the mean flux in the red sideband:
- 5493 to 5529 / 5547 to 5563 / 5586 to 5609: 1.45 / 3.9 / 3.55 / 3.92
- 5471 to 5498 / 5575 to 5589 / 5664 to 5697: -1.05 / 3.93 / 4.23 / 3.93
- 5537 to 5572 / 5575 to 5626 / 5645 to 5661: -3.89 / 3.6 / 4.02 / 3.89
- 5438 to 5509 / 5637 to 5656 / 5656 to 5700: -0.94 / 3.94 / 4.11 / 3.91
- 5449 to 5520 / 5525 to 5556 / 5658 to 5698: 2.82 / 3.95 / 3.58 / 3.89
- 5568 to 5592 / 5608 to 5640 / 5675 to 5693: -0.62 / 4.01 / 4.04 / 3.89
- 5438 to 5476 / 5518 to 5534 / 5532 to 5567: -0.01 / 4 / 3.73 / 3.63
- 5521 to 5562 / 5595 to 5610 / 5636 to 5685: -0.46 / 3.61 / 3.9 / 3.94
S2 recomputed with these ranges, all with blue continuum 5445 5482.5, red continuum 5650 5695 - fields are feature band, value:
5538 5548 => 1.0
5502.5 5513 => 0.4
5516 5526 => 0.7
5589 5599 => 0.4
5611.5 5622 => -0.4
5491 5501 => 0.2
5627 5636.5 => -0.1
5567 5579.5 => 0.2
